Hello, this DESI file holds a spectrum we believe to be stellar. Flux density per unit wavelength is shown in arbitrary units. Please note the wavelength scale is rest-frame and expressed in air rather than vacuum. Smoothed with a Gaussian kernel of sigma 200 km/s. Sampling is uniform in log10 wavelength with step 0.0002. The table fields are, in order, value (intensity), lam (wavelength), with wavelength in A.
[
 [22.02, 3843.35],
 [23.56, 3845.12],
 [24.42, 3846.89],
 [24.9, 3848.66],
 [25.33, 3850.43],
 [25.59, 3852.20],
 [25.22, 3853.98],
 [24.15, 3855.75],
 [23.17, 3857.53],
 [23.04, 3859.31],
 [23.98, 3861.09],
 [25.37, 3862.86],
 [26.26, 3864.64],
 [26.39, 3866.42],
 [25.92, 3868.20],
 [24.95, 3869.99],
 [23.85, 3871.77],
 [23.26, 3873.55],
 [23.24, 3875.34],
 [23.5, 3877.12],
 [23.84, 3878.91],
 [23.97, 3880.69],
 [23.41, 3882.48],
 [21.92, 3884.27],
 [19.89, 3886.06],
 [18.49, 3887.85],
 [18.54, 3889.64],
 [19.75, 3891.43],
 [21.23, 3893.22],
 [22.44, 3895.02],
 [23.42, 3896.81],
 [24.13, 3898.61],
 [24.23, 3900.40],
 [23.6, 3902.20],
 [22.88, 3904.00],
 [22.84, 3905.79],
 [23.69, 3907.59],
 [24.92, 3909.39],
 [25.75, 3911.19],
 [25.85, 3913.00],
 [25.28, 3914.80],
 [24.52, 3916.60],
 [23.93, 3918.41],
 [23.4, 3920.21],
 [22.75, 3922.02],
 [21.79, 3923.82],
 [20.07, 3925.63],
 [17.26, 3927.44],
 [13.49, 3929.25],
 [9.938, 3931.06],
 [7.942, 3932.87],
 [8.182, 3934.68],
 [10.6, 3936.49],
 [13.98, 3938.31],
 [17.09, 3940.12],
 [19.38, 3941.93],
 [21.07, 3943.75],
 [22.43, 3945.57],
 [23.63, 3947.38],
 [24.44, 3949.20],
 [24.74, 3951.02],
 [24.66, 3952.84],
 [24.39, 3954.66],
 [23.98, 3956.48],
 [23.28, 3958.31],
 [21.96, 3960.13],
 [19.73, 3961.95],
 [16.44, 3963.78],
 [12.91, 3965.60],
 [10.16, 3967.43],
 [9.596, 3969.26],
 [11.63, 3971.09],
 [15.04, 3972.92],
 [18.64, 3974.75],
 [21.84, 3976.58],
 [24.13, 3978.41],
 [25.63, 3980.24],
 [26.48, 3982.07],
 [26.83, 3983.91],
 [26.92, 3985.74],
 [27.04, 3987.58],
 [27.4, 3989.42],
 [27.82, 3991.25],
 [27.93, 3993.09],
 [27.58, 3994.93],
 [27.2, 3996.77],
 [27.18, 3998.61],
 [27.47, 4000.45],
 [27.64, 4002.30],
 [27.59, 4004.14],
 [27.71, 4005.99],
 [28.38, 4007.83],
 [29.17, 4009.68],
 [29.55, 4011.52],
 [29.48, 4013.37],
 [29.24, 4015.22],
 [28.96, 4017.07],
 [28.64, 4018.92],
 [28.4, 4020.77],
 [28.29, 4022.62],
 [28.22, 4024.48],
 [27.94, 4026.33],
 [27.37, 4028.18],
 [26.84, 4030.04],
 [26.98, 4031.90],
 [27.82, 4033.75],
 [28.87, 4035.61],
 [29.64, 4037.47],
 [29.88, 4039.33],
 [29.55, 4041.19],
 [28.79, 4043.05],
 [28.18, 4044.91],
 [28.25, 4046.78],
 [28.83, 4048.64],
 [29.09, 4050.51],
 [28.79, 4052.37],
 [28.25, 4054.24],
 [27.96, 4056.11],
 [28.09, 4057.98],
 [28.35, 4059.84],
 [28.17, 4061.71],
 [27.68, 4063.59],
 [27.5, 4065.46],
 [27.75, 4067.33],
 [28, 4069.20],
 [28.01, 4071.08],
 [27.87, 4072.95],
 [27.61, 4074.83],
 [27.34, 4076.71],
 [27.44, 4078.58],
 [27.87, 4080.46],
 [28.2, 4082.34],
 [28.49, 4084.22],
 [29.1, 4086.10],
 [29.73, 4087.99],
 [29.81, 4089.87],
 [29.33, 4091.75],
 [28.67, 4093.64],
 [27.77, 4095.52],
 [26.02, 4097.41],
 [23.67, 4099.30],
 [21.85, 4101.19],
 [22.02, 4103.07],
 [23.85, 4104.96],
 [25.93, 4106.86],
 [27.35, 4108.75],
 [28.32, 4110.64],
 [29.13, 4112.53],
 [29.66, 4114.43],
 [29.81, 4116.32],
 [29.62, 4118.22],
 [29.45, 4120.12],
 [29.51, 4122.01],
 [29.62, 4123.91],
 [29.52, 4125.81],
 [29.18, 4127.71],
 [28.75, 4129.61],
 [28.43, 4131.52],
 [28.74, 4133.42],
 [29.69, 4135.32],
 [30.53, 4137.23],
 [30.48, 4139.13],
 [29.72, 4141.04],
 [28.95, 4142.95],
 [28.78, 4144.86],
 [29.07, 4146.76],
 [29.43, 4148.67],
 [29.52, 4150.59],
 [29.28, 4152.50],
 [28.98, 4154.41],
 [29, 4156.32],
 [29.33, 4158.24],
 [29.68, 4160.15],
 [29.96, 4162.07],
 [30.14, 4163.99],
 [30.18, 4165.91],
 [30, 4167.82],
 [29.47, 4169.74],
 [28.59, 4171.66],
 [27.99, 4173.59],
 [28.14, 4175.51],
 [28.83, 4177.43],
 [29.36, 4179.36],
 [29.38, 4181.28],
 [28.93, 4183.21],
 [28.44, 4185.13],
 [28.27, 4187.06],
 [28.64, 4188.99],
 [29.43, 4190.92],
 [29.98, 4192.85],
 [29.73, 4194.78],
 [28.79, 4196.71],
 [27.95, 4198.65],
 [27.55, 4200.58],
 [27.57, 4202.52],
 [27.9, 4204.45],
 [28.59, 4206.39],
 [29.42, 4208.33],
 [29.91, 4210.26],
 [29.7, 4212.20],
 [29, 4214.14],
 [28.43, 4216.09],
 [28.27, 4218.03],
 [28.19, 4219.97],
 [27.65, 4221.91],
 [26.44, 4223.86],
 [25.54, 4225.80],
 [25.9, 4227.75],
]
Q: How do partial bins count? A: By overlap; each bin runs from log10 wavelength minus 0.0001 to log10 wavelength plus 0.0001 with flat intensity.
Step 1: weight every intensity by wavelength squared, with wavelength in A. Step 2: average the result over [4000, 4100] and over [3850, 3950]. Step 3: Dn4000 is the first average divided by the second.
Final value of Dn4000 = 1.40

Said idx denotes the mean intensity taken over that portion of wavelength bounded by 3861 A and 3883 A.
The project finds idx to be 24.5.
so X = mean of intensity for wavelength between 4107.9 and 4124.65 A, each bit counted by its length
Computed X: 29.2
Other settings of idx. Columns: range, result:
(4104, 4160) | 29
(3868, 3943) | 20.9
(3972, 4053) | 27.4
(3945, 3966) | 22.1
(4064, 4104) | 27.3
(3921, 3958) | 18.7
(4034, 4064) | 28.6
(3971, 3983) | 21.1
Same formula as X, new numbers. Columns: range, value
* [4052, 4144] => 28.1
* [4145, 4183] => 29.3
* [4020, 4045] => 28.4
